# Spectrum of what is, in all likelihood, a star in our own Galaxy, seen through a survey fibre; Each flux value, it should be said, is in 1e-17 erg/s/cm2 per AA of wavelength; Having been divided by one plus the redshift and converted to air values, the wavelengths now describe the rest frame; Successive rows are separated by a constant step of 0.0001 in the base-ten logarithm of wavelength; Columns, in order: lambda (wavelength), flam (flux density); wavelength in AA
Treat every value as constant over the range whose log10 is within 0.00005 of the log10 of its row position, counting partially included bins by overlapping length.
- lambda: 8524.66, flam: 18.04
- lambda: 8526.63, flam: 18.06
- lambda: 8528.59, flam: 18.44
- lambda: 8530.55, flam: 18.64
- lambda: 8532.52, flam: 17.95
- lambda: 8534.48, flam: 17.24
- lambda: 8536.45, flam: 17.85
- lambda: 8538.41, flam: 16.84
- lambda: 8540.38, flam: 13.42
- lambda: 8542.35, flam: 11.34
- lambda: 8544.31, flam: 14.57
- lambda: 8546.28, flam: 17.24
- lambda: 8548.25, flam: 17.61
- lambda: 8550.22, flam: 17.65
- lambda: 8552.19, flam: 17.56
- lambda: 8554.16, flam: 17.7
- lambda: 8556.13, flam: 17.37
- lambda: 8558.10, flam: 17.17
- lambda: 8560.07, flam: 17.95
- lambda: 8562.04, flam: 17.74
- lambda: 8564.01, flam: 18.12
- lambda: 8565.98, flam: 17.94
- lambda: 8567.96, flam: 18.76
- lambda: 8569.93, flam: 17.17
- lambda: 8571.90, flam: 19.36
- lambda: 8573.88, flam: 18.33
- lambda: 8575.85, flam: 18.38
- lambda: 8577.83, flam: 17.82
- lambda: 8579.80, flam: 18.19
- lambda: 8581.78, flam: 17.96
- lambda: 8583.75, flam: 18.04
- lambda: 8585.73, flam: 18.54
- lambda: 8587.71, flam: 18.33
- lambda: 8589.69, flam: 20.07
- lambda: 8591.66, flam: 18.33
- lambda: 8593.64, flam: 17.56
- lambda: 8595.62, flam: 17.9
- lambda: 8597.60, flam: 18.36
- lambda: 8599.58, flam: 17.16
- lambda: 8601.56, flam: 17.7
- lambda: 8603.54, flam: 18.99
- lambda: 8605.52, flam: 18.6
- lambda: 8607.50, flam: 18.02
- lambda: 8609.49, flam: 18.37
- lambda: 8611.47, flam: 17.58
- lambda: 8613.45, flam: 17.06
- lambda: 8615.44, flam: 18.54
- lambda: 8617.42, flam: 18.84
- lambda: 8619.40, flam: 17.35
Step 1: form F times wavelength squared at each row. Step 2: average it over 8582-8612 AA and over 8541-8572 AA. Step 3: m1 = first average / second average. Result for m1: 1.08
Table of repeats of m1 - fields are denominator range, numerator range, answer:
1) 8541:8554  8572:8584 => 1.14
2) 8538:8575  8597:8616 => 1.07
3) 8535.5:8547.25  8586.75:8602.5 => 1.21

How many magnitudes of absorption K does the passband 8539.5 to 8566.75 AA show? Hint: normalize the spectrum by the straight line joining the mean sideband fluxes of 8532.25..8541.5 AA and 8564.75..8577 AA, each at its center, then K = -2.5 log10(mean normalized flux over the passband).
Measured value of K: 0.04 mag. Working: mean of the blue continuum 16.5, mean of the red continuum 18.3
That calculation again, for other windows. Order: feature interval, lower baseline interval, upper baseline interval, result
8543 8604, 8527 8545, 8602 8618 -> -0.04 mag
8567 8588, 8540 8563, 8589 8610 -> -0.05 mag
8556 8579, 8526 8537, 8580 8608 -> 0.01 mag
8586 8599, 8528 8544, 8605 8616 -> -0.05 mag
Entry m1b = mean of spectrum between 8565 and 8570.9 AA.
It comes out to 17.9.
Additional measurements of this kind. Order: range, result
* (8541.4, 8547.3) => 14.4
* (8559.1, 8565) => 18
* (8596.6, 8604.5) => 18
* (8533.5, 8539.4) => 17.3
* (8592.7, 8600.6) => 17.7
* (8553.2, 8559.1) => 17.4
